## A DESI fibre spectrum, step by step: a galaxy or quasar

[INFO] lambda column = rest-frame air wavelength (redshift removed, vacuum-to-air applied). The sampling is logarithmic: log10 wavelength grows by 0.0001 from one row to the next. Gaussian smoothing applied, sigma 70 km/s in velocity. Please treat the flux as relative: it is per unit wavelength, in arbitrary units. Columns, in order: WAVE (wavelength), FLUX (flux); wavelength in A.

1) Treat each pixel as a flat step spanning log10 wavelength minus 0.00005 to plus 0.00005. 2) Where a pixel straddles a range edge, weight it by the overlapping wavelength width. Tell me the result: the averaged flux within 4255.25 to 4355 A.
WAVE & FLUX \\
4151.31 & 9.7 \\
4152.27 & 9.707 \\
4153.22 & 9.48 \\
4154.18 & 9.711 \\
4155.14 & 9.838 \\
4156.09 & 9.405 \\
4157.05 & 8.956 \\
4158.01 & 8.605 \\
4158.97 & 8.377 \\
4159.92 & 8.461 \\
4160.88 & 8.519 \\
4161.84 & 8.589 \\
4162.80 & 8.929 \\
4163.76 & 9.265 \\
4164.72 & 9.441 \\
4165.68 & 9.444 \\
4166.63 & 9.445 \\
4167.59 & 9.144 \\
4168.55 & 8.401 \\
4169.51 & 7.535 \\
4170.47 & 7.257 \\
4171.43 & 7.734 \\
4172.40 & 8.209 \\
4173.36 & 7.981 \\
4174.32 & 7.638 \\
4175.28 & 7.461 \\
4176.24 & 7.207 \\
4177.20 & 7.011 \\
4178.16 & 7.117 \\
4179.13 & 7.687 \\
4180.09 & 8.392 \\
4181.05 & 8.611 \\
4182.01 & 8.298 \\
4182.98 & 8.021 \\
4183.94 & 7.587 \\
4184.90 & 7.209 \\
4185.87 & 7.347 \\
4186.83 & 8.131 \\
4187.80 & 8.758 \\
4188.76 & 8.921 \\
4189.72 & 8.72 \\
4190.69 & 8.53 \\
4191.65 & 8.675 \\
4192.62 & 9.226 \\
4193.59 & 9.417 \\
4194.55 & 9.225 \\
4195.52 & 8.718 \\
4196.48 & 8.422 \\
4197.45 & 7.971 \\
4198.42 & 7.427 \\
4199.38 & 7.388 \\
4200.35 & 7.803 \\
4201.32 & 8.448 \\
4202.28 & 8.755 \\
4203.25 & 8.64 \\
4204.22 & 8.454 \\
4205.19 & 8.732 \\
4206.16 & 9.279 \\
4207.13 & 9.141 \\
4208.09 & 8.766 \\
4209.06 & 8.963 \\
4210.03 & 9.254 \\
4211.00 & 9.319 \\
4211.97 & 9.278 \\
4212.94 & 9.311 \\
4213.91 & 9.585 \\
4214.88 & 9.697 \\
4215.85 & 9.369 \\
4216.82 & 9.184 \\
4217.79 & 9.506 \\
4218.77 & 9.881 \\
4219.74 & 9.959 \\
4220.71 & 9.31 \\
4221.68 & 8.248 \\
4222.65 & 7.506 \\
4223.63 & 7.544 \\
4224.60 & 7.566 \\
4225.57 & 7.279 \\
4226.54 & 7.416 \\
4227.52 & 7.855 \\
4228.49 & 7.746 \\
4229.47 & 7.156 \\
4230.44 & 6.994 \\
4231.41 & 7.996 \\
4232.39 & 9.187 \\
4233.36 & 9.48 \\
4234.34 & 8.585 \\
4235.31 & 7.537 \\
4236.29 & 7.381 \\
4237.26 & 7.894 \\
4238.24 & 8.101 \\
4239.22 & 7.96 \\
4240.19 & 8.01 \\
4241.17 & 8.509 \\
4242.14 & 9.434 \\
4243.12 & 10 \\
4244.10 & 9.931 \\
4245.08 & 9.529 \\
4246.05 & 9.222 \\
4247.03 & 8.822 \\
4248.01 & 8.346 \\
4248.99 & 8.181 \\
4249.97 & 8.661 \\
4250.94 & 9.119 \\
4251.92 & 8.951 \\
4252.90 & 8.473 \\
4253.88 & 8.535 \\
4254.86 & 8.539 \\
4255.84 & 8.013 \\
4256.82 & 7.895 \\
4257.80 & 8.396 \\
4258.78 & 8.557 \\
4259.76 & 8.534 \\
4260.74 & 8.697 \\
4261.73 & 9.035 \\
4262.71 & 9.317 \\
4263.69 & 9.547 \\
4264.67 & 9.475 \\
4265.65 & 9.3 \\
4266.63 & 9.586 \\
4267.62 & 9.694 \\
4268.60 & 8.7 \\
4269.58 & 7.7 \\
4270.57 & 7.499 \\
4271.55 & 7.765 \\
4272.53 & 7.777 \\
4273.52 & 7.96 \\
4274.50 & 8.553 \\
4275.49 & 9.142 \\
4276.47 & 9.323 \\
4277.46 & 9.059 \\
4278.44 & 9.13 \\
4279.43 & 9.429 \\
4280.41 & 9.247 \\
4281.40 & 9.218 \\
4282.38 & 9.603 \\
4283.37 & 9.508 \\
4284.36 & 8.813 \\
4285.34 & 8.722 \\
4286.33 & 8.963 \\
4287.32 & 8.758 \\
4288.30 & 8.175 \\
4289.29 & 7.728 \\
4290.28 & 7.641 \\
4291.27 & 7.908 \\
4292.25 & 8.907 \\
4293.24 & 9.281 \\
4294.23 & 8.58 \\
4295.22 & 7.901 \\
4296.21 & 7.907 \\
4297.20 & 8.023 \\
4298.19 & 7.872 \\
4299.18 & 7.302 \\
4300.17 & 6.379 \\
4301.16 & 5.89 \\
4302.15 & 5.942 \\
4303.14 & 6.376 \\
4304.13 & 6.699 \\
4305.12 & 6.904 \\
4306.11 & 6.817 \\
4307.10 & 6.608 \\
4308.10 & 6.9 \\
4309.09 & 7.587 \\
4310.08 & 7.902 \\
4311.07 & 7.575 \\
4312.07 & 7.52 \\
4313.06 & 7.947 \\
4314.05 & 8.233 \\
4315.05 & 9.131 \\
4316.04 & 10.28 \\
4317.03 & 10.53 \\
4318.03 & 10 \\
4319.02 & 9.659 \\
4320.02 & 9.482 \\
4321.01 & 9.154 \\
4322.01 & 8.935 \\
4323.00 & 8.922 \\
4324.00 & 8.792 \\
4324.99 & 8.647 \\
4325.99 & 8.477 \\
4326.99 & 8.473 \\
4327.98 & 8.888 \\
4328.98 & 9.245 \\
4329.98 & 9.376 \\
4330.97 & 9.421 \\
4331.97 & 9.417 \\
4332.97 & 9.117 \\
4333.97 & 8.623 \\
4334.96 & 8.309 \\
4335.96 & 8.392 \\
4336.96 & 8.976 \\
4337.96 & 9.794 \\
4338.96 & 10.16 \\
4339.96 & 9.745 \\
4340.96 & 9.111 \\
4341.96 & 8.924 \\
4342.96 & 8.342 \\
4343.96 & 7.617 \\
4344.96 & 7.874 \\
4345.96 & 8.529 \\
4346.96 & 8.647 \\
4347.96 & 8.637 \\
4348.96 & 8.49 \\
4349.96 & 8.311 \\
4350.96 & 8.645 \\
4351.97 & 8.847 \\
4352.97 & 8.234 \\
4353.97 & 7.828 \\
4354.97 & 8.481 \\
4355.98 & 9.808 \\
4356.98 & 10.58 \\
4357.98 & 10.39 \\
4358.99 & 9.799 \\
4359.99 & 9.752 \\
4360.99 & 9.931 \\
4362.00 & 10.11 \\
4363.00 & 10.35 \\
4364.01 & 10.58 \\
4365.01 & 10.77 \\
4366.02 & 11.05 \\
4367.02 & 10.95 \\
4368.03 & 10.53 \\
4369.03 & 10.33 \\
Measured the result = 8.51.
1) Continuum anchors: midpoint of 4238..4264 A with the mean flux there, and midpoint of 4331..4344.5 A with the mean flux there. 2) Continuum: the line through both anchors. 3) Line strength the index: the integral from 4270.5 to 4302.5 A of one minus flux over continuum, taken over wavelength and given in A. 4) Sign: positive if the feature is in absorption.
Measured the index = 1.88 A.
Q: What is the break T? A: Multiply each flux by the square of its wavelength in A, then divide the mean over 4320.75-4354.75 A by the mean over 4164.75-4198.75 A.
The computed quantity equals 1.2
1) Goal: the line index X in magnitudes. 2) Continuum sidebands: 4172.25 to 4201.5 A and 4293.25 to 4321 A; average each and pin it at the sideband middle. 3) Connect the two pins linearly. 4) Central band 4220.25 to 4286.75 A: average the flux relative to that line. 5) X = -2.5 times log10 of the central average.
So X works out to -0.08 mag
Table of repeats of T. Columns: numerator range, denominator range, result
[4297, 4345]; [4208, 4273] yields 1.01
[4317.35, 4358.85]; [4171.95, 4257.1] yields 1.12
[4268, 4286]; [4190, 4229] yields 1.04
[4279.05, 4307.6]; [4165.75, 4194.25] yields 1.03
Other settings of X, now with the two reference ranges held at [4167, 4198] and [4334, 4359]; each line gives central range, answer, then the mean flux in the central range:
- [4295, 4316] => 0.18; 7.36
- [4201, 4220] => -0.11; 9.17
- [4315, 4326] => -0.07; 9.38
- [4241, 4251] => -0.08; 9.09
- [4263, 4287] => -0.04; 8.91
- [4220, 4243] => 0.04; 8.08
